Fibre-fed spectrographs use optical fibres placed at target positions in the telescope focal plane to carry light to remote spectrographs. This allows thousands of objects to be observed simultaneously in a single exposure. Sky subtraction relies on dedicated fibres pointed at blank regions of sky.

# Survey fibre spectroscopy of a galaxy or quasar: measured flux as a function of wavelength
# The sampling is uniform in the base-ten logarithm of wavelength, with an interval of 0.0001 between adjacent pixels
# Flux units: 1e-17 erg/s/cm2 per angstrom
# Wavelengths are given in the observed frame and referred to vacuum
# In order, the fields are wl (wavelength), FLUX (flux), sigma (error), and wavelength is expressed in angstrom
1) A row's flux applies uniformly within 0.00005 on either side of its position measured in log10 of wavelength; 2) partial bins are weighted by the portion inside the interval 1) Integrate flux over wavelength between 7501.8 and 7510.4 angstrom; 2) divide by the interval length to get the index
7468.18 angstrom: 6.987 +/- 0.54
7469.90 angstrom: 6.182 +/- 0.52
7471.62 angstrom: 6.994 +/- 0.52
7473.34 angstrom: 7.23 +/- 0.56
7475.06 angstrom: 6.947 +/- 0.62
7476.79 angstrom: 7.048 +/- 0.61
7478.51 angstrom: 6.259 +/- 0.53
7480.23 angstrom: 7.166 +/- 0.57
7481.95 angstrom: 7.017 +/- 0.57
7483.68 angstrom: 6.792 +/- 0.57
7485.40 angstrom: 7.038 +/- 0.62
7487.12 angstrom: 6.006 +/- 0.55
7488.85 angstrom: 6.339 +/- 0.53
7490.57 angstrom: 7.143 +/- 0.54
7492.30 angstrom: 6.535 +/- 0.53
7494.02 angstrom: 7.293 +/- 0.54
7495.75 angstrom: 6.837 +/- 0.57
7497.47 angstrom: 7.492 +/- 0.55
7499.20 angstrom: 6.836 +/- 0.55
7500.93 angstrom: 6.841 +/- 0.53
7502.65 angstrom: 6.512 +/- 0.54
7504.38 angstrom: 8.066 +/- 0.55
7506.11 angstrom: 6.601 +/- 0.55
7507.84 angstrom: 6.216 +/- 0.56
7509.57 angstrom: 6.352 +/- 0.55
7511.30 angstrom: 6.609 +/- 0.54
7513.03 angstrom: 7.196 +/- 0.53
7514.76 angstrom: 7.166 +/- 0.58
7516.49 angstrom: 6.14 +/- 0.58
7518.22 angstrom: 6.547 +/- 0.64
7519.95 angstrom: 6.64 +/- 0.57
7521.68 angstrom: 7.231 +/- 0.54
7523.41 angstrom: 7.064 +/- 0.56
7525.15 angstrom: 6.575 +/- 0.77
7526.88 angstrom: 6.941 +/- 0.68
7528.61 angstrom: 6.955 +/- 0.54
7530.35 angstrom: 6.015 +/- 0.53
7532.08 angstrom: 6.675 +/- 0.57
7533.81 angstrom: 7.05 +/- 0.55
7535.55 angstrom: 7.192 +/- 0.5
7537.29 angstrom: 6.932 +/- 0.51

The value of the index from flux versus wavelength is 6.75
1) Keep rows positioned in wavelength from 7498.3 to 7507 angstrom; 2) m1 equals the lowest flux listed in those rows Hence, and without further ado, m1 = 6.512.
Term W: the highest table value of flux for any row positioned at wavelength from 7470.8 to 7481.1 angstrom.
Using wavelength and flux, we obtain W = 7.23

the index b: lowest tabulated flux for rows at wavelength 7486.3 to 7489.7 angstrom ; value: 6.006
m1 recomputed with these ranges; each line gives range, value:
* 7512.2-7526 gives 6.14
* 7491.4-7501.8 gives 6.535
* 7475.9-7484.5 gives 6.259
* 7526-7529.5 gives 6.941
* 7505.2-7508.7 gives 6.216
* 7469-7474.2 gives 6.182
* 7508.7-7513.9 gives 6.352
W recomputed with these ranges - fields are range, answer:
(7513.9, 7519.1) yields 7.166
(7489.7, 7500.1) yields 7.492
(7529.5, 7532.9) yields 6.675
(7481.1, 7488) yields 7.038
